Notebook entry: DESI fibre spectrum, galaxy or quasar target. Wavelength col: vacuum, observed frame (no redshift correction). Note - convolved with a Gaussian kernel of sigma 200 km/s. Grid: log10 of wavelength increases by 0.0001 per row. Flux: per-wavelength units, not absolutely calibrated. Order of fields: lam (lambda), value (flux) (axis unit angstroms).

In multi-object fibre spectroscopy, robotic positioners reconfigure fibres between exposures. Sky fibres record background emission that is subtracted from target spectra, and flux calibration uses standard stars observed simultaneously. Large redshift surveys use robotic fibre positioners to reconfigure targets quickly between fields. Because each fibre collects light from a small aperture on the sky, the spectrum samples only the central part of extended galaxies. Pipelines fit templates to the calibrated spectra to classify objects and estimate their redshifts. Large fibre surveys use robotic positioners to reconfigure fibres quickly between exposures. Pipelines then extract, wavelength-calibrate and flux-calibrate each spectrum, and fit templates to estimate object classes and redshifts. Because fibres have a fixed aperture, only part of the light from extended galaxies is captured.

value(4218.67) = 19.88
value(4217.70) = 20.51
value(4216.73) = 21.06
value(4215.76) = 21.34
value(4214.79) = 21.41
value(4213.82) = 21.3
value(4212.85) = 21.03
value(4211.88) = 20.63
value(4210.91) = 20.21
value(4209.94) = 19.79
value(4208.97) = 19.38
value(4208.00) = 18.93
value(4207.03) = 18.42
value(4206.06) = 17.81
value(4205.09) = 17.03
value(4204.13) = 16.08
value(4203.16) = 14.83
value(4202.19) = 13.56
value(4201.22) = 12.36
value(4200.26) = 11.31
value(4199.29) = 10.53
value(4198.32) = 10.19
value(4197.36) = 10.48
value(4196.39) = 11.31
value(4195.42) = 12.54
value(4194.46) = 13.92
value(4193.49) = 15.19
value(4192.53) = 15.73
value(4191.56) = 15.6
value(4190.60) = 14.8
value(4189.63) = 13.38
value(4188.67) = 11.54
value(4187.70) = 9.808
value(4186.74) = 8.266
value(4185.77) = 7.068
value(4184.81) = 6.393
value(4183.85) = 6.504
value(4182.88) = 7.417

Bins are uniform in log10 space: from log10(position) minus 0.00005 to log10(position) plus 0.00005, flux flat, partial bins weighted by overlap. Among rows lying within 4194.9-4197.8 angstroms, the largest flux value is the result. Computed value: 12.54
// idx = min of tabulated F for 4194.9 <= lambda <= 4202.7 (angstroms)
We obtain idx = 10.19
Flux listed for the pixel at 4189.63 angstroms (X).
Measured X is 13.38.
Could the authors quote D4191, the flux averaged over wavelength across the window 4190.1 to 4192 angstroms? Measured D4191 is 15.2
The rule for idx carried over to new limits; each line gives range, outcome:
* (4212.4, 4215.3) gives 21.03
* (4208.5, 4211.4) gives 19.38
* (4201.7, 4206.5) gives 13.56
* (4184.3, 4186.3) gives 6.393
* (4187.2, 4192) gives 9.808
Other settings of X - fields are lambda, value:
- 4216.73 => 21.06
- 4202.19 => 13.56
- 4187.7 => 9.808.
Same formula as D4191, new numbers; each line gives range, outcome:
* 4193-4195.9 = 13.9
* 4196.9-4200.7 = 10.6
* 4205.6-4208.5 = 18.4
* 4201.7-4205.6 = 15.4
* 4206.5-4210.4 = 19.1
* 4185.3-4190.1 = 10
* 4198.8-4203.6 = 12.5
